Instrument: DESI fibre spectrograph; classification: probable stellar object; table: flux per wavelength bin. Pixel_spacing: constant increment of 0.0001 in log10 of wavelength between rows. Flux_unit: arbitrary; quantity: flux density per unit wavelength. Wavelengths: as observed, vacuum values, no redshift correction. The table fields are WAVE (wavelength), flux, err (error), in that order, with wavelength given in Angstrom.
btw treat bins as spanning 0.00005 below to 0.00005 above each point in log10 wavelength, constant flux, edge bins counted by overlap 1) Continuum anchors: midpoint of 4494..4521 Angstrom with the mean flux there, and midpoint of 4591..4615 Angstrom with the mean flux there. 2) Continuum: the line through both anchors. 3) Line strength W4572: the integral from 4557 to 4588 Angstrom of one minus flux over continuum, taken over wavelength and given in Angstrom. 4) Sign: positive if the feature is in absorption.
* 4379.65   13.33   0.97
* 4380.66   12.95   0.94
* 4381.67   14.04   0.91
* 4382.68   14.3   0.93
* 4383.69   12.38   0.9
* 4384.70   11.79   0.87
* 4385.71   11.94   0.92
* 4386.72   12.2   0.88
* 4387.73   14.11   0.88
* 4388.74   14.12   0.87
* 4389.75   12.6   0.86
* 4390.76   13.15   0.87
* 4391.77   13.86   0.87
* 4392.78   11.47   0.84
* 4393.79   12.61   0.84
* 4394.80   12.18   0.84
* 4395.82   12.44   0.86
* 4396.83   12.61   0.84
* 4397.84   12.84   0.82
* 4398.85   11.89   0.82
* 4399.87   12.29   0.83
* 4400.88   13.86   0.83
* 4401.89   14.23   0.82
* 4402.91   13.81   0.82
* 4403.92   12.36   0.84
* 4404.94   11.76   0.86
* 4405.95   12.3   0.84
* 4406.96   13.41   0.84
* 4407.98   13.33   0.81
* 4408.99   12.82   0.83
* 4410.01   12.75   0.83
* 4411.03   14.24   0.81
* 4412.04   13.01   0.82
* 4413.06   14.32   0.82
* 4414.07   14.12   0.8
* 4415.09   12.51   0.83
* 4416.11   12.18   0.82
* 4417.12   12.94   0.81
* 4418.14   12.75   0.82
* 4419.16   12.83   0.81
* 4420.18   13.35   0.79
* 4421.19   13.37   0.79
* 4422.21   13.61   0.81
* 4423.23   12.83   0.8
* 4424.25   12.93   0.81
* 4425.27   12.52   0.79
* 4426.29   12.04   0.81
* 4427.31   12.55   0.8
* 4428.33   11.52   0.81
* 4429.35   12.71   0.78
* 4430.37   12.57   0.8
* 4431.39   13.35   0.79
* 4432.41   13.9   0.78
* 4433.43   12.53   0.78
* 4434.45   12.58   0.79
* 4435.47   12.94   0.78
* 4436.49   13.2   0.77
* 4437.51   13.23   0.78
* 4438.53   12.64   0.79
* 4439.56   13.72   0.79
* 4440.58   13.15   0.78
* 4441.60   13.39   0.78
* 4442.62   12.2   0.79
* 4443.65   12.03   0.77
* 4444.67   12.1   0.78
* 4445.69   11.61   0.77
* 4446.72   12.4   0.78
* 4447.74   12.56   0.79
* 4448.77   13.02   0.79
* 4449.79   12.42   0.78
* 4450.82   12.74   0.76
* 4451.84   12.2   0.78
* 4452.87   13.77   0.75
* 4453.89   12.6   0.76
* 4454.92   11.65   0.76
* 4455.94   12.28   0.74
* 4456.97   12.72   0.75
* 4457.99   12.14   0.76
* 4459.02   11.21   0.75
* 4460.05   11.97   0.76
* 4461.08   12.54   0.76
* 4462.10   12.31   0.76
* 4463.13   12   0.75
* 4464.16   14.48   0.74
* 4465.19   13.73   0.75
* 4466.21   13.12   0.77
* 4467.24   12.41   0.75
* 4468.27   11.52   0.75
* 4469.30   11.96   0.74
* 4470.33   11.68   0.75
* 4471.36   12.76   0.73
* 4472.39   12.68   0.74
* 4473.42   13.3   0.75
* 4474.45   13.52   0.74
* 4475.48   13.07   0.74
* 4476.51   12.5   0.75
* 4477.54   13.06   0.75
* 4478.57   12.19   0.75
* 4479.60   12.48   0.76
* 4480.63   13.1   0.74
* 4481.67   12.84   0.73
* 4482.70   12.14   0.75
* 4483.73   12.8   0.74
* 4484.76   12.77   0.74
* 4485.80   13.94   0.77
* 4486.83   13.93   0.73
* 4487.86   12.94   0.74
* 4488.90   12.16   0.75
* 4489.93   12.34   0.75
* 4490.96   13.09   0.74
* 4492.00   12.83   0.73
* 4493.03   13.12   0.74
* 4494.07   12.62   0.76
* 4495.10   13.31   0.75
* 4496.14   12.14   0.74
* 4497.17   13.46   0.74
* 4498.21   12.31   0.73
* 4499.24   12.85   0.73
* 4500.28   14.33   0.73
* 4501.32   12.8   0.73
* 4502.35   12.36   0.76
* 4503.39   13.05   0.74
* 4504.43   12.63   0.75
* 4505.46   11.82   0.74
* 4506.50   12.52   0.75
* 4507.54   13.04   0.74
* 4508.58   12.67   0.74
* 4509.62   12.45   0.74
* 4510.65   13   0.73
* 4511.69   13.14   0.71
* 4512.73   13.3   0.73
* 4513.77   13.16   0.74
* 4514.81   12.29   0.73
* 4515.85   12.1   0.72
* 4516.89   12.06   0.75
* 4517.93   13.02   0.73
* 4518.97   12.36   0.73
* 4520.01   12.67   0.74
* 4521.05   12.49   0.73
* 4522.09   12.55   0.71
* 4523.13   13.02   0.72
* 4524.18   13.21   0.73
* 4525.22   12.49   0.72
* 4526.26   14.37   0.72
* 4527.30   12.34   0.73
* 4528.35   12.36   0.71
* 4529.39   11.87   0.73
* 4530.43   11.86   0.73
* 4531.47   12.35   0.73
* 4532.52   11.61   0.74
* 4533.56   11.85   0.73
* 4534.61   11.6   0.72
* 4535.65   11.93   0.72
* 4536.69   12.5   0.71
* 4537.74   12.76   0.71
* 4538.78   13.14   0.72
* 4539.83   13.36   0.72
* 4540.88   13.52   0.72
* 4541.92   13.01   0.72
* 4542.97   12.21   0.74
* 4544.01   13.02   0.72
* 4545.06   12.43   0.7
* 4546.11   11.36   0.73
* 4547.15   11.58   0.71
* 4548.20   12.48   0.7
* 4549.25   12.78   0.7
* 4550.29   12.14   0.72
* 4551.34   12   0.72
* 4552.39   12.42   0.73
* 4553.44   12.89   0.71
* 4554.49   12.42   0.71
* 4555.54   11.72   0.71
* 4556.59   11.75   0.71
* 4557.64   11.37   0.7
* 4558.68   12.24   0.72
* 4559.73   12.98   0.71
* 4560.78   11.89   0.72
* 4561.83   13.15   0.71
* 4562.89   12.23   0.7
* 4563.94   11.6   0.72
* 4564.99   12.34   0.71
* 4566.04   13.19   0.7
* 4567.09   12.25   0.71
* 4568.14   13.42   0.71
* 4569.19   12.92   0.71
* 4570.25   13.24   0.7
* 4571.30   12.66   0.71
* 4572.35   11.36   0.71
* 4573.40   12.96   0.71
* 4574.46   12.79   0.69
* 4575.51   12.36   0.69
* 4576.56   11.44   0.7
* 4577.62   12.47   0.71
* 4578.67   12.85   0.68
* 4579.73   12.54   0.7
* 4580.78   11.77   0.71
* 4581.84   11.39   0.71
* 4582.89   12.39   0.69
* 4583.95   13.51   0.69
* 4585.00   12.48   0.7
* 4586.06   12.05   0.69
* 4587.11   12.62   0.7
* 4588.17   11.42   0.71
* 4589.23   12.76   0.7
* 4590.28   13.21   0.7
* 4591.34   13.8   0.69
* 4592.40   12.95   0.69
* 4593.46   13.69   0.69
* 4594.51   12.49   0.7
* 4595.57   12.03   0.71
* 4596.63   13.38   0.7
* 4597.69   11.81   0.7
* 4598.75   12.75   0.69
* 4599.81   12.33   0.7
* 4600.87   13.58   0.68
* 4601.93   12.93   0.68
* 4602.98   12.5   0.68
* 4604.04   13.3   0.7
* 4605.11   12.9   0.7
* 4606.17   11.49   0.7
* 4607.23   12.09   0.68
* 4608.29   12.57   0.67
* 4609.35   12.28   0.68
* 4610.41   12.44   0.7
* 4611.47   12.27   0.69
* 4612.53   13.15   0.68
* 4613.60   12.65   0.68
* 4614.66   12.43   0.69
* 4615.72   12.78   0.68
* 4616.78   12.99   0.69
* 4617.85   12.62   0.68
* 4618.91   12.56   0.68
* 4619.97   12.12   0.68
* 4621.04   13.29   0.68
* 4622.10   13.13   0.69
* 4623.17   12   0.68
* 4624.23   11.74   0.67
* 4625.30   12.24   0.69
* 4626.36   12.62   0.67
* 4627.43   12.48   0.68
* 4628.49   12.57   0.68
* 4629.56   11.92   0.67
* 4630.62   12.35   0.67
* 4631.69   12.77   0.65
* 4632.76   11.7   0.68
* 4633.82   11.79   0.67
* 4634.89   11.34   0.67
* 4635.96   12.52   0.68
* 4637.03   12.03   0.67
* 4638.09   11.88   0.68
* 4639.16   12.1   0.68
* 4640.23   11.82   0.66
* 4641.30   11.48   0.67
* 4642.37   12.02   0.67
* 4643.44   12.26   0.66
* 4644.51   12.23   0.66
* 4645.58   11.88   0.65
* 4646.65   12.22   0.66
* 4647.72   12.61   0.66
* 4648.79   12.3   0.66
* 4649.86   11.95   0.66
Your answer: 0.7 Angstrom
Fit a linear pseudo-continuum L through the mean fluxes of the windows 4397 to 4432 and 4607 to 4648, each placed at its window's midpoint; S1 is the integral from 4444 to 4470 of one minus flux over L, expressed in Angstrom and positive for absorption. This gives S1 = 0.73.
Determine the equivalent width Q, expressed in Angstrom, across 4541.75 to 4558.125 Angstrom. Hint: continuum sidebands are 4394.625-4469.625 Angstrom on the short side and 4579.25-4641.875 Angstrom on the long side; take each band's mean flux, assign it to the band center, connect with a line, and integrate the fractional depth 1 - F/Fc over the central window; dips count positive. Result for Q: 0.5 Angstrom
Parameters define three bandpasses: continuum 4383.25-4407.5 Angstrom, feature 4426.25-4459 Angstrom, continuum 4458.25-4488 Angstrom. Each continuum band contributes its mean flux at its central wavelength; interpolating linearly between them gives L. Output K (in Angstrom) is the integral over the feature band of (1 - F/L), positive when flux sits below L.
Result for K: 0.3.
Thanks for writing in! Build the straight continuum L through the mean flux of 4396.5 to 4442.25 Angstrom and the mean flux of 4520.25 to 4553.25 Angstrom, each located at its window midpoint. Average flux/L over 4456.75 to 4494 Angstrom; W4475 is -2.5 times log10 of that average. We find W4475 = 0.00 mag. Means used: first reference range 13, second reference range 12.5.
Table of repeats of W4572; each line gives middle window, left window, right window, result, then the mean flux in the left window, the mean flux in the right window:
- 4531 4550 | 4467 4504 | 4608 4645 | 0.29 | 12.8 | 12.3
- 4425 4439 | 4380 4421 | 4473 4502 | 0.23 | 13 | 12.9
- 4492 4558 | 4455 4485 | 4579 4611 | 0.10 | 12.6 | 12.6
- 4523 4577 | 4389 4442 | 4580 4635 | 0.88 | 12.9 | 12.5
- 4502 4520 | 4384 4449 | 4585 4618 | 0.14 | 12.8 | 12.6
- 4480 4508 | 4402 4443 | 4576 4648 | -0.21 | 13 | 12.4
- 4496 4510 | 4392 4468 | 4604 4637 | -0.15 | 12.8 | 12.4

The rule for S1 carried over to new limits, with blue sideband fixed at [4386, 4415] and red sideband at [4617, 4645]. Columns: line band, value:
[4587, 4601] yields -0.46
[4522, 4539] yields 0.16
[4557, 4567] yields 0.11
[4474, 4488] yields -0.23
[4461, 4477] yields 0.06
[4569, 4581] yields -0.04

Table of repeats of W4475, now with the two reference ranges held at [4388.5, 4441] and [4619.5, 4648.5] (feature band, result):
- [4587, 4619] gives -0.03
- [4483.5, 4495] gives -0.03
